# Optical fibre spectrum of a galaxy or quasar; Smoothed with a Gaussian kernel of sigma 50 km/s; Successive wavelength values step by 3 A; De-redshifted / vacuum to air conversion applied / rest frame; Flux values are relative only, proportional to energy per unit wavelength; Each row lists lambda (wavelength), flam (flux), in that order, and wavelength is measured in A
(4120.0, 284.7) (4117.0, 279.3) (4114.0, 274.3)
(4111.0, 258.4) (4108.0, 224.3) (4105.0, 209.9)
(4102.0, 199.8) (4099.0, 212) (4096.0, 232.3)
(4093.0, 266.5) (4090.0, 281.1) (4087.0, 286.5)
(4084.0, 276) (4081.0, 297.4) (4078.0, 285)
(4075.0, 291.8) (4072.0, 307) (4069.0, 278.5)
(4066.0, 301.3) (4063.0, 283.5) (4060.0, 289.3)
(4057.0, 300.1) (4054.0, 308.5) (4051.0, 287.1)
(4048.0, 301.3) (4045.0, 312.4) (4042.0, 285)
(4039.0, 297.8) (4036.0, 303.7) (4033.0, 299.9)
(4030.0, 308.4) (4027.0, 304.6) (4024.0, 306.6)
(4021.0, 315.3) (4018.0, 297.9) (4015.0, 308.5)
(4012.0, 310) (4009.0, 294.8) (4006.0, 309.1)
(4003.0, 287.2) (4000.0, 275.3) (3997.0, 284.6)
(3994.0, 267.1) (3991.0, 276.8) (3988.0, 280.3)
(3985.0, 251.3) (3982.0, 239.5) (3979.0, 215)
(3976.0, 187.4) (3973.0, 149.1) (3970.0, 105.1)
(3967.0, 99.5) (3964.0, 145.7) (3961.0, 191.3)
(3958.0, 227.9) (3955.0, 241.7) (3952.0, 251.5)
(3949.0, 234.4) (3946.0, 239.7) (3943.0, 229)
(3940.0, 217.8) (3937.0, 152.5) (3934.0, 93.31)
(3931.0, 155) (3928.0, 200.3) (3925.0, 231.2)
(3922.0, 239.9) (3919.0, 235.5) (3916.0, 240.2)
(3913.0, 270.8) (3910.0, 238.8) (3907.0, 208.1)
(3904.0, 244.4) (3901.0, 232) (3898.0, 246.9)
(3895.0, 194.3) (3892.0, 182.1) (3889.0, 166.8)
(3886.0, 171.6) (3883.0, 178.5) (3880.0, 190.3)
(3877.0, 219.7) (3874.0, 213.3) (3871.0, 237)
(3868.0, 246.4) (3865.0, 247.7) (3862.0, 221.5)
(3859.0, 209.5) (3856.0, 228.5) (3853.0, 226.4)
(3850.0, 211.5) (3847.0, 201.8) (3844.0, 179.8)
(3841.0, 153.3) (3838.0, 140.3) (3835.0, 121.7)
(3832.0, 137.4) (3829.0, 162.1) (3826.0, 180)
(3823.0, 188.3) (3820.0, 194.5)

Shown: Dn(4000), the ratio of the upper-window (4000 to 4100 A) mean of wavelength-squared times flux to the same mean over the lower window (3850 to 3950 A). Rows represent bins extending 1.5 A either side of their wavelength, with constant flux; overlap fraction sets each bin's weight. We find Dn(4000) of 1.48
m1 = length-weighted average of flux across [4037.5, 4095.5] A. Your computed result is 290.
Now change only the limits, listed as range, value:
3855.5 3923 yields 220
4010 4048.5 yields 304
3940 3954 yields 237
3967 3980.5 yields 157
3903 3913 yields 236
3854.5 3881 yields 224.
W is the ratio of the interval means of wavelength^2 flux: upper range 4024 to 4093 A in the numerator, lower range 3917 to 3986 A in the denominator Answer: 1.6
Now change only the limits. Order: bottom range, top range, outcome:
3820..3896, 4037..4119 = 1.60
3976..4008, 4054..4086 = 1.14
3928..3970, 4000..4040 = 1.67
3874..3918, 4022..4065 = 1.51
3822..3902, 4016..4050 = 1.69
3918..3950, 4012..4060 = 1.58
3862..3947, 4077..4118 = 1.33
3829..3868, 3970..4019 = 1.46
